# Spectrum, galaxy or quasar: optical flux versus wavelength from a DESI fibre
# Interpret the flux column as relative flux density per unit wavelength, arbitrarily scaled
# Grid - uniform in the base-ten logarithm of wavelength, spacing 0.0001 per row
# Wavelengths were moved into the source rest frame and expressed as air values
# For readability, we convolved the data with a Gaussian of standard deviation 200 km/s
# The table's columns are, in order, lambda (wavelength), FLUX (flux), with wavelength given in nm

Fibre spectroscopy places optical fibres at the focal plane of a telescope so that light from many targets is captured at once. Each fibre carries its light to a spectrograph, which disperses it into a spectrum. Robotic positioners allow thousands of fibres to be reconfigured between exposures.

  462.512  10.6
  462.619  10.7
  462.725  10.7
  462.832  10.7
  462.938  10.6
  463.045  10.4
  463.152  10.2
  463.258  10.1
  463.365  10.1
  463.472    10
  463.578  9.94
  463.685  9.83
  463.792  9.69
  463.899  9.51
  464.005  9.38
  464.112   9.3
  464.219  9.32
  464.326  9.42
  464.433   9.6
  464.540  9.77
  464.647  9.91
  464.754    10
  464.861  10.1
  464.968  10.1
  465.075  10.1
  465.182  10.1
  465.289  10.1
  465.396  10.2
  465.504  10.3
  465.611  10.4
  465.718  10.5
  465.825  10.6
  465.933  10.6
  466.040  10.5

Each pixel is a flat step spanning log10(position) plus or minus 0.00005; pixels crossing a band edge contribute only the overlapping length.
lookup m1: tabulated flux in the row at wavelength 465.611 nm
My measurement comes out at 10.4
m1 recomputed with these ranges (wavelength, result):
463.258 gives 10.1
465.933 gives 10.6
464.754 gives 10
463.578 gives 9.94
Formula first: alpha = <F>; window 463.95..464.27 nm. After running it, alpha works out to 9.35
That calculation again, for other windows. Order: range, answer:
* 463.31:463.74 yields 9.96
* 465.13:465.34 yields 10.1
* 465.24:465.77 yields 10.3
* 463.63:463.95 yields 9.66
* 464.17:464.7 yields 9.6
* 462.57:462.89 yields 10.7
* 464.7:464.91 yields 10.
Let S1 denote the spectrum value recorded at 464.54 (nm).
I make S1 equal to 9.77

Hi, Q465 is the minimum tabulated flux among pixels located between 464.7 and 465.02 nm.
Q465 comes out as 10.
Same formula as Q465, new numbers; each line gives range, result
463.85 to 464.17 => 9.3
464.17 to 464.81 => 9.32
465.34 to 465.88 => 10.2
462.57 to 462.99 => 10.6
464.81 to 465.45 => 10.1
